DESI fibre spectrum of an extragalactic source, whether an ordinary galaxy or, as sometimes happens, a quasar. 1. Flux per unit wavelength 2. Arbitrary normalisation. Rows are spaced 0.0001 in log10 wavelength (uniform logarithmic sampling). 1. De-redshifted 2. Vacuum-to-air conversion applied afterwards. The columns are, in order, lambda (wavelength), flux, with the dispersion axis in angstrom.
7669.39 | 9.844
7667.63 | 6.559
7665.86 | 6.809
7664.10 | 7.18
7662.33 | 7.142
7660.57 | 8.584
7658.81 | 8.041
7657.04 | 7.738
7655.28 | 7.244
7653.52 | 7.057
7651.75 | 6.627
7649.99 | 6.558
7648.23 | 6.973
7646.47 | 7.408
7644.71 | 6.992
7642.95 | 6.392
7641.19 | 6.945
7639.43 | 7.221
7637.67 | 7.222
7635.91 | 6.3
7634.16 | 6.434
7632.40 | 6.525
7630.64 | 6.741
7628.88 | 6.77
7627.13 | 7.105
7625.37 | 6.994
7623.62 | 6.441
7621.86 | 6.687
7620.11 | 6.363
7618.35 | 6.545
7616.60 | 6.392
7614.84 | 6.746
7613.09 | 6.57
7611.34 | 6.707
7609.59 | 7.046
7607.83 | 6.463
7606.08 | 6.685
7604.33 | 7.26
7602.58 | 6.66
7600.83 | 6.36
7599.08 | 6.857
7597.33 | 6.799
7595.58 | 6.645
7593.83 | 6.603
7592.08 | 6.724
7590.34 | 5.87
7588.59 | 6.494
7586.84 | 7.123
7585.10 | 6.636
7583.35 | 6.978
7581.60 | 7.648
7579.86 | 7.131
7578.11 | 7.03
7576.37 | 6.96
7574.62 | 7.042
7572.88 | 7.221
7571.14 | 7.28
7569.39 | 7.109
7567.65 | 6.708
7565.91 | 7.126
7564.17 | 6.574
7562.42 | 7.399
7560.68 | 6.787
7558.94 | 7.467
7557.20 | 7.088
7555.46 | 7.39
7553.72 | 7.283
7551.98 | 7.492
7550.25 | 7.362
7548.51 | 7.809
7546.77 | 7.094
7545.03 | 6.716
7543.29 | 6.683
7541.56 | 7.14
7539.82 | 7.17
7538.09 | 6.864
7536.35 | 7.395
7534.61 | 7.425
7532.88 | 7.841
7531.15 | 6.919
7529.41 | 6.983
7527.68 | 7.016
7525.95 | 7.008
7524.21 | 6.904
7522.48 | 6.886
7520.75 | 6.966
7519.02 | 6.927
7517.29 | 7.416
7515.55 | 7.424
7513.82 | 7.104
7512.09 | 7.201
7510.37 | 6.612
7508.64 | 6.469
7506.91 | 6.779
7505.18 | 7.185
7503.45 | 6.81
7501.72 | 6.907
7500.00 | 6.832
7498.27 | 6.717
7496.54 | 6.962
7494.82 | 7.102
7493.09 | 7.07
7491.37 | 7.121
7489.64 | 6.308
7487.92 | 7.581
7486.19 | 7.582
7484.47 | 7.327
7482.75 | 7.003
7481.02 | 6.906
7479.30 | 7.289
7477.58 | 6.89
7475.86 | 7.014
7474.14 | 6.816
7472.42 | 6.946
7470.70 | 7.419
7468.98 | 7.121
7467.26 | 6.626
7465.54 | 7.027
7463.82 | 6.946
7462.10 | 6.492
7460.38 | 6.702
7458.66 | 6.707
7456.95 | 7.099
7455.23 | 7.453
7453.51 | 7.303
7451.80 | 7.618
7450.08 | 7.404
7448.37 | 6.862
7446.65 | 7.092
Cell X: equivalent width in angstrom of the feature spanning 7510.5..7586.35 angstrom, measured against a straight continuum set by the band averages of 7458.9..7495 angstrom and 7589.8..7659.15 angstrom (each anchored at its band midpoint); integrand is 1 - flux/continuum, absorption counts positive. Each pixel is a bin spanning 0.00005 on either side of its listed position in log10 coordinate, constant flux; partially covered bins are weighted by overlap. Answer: -2.5 angstrom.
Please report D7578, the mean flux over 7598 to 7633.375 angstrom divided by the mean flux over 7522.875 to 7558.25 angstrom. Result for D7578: 0.93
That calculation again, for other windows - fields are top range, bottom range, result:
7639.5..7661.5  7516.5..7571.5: 1.01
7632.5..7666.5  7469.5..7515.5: 1.01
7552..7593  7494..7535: 1.00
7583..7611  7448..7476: 0.95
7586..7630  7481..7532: 0.95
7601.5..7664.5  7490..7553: 0.98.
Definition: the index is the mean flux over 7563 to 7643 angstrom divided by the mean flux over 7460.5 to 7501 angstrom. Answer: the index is 1.0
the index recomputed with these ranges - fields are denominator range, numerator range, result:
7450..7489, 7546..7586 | 1.01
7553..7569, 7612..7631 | 0.94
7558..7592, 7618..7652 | 0.97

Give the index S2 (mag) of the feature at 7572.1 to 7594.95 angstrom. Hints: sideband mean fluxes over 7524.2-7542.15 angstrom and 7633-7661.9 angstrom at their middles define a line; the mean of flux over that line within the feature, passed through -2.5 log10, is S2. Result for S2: 0.04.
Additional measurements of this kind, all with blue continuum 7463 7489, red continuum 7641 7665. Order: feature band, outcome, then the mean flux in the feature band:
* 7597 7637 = 0.08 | 6.67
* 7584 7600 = 0.08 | 6.64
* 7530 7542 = -0.02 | 7.25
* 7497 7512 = 0.05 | 6.82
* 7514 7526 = 0.01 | 7.08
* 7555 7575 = 0.01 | 7.1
